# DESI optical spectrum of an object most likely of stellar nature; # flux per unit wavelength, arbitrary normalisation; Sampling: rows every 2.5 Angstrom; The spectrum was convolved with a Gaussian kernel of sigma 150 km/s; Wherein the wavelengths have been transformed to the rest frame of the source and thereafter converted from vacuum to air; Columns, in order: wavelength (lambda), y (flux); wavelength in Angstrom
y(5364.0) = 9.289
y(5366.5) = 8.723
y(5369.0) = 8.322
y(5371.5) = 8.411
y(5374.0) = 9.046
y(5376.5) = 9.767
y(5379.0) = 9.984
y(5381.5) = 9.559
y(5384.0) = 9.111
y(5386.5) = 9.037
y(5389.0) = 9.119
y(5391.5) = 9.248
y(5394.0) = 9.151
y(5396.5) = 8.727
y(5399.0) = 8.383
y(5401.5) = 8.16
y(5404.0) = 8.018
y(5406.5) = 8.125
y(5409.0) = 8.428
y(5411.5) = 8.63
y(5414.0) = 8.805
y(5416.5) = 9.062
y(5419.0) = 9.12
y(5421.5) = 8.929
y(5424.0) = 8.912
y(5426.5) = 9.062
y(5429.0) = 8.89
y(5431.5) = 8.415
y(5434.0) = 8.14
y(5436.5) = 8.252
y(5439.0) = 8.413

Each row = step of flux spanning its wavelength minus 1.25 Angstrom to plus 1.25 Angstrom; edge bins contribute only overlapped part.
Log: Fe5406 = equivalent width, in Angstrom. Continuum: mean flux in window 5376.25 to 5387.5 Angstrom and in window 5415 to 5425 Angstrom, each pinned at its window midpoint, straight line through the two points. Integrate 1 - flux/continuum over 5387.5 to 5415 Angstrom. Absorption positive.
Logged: 1.8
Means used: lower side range 9.48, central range 8.62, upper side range 9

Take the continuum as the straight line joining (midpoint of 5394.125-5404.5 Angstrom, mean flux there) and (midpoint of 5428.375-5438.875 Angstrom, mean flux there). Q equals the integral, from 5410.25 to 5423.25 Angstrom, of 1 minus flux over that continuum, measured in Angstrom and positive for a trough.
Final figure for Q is -0.8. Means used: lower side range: 8.43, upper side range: 8.4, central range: 8.91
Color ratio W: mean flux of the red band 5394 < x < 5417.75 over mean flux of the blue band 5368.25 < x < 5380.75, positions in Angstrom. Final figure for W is 0.93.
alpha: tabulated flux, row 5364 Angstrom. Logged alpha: 9.289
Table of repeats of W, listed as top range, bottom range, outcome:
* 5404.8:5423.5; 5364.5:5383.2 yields 0.96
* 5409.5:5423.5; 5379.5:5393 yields 0.96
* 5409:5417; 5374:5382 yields 0.90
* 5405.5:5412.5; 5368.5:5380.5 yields 0.92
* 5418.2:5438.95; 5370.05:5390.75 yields 0.94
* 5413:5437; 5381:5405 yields 0.99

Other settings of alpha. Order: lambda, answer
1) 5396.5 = 8.727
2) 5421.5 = 8.929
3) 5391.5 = 9.248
